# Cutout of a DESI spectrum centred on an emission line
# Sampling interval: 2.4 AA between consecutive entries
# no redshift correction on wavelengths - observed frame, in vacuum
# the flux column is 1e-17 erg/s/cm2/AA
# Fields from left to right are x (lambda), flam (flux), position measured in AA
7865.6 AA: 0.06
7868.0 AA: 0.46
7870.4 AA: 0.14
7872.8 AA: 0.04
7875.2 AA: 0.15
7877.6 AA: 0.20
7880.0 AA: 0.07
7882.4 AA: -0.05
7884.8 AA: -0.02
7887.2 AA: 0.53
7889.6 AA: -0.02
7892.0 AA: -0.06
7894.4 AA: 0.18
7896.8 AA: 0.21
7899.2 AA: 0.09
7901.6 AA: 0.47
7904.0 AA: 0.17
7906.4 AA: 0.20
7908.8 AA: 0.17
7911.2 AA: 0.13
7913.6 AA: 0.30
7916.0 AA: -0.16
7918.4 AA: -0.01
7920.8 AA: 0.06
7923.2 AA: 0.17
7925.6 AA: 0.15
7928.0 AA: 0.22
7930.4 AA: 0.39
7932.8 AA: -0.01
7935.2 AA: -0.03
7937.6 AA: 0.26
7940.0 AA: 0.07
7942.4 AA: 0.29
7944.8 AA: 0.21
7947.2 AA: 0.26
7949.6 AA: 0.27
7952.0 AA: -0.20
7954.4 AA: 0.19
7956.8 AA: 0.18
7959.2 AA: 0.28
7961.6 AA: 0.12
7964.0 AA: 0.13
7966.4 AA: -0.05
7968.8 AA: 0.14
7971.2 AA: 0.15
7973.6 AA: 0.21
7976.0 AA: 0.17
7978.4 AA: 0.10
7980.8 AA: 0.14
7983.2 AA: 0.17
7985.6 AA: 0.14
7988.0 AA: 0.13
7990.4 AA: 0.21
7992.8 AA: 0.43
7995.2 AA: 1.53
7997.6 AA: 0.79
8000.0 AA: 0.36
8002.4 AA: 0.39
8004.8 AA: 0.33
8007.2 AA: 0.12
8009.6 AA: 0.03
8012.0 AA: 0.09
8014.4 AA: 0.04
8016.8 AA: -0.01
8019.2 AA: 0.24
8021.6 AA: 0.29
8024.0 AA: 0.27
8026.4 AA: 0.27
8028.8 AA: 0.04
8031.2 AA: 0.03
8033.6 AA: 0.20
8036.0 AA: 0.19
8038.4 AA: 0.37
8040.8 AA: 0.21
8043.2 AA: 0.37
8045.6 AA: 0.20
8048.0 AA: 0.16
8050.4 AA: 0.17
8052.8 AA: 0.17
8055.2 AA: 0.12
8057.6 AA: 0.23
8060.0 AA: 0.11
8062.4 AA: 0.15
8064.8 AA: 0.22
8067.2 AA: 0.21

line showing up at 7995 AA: Hgamma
